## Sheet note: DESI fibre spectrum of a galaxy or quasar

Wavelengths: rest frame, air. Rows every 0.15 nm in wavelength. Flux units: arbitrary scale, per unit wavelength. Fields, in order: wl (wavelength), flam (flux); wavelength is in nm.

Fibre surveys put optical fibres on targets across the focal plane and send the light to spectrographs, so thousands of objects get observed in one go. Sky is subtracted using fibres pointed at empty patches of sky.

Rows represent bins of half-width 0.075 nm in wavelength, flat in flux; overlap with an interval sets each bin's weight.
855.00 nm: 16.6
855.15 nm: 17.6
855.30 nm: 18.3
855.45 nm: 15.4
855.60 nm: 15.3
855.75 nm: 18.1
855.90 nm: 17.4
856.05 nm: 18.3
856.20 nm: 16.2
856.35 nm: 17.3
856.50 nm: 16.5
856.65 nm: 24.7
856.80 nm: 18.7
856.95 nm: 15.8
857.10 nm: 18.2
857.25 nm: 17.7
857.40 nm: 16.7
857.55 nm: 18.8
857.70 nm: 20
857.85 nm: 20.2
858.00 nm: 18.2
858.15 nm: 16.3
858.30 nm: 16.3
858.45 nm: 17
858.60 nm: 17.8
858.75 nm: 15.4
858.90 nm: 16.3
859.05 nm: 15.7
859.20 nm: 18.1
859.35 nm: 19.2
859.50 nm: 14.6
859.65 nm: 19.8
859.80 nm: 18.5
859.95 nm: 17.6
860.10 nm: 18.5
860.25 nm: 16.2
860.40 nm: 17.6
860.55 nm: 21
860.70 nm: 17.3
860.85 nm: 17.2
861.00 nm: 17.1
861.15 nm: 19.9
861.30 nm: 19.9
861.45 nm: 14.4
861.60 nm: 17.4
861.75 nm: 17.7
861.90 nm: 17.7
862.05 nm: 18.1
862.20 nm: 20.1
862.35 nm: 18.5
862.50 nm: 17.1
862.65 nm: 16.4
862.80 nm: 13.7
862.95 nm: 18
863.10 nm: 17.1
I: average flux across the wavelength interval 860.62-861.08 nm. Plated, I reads 17.3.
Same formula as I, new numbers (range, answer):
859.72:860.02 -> 18.1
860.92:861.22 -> 18.5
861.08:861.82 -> 17.8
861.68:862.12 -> 17.8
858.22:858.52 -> 16.6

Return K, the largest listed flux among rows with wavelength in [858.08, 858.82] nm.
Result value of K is 17.8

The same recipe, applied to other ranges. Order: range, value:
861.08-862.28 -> 20.1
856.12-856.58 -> 17.3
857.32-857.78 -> 20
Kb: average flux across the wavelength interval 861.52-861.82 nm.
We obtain 17.5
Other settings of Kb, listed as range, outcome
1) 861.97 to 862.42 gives 18.9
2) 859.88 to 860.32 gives 17.4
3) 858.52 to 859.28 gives 16.7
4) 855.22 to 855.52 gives 16.9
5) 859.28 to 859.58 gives 16.9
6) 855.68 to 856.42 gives 17.5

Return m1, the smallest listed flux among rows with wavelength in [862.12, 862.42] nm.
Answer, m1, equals 18.5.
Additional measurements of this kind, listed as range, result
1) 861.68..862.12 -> 17.7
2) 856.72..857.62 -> 15.8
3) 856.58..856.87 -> 18.7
